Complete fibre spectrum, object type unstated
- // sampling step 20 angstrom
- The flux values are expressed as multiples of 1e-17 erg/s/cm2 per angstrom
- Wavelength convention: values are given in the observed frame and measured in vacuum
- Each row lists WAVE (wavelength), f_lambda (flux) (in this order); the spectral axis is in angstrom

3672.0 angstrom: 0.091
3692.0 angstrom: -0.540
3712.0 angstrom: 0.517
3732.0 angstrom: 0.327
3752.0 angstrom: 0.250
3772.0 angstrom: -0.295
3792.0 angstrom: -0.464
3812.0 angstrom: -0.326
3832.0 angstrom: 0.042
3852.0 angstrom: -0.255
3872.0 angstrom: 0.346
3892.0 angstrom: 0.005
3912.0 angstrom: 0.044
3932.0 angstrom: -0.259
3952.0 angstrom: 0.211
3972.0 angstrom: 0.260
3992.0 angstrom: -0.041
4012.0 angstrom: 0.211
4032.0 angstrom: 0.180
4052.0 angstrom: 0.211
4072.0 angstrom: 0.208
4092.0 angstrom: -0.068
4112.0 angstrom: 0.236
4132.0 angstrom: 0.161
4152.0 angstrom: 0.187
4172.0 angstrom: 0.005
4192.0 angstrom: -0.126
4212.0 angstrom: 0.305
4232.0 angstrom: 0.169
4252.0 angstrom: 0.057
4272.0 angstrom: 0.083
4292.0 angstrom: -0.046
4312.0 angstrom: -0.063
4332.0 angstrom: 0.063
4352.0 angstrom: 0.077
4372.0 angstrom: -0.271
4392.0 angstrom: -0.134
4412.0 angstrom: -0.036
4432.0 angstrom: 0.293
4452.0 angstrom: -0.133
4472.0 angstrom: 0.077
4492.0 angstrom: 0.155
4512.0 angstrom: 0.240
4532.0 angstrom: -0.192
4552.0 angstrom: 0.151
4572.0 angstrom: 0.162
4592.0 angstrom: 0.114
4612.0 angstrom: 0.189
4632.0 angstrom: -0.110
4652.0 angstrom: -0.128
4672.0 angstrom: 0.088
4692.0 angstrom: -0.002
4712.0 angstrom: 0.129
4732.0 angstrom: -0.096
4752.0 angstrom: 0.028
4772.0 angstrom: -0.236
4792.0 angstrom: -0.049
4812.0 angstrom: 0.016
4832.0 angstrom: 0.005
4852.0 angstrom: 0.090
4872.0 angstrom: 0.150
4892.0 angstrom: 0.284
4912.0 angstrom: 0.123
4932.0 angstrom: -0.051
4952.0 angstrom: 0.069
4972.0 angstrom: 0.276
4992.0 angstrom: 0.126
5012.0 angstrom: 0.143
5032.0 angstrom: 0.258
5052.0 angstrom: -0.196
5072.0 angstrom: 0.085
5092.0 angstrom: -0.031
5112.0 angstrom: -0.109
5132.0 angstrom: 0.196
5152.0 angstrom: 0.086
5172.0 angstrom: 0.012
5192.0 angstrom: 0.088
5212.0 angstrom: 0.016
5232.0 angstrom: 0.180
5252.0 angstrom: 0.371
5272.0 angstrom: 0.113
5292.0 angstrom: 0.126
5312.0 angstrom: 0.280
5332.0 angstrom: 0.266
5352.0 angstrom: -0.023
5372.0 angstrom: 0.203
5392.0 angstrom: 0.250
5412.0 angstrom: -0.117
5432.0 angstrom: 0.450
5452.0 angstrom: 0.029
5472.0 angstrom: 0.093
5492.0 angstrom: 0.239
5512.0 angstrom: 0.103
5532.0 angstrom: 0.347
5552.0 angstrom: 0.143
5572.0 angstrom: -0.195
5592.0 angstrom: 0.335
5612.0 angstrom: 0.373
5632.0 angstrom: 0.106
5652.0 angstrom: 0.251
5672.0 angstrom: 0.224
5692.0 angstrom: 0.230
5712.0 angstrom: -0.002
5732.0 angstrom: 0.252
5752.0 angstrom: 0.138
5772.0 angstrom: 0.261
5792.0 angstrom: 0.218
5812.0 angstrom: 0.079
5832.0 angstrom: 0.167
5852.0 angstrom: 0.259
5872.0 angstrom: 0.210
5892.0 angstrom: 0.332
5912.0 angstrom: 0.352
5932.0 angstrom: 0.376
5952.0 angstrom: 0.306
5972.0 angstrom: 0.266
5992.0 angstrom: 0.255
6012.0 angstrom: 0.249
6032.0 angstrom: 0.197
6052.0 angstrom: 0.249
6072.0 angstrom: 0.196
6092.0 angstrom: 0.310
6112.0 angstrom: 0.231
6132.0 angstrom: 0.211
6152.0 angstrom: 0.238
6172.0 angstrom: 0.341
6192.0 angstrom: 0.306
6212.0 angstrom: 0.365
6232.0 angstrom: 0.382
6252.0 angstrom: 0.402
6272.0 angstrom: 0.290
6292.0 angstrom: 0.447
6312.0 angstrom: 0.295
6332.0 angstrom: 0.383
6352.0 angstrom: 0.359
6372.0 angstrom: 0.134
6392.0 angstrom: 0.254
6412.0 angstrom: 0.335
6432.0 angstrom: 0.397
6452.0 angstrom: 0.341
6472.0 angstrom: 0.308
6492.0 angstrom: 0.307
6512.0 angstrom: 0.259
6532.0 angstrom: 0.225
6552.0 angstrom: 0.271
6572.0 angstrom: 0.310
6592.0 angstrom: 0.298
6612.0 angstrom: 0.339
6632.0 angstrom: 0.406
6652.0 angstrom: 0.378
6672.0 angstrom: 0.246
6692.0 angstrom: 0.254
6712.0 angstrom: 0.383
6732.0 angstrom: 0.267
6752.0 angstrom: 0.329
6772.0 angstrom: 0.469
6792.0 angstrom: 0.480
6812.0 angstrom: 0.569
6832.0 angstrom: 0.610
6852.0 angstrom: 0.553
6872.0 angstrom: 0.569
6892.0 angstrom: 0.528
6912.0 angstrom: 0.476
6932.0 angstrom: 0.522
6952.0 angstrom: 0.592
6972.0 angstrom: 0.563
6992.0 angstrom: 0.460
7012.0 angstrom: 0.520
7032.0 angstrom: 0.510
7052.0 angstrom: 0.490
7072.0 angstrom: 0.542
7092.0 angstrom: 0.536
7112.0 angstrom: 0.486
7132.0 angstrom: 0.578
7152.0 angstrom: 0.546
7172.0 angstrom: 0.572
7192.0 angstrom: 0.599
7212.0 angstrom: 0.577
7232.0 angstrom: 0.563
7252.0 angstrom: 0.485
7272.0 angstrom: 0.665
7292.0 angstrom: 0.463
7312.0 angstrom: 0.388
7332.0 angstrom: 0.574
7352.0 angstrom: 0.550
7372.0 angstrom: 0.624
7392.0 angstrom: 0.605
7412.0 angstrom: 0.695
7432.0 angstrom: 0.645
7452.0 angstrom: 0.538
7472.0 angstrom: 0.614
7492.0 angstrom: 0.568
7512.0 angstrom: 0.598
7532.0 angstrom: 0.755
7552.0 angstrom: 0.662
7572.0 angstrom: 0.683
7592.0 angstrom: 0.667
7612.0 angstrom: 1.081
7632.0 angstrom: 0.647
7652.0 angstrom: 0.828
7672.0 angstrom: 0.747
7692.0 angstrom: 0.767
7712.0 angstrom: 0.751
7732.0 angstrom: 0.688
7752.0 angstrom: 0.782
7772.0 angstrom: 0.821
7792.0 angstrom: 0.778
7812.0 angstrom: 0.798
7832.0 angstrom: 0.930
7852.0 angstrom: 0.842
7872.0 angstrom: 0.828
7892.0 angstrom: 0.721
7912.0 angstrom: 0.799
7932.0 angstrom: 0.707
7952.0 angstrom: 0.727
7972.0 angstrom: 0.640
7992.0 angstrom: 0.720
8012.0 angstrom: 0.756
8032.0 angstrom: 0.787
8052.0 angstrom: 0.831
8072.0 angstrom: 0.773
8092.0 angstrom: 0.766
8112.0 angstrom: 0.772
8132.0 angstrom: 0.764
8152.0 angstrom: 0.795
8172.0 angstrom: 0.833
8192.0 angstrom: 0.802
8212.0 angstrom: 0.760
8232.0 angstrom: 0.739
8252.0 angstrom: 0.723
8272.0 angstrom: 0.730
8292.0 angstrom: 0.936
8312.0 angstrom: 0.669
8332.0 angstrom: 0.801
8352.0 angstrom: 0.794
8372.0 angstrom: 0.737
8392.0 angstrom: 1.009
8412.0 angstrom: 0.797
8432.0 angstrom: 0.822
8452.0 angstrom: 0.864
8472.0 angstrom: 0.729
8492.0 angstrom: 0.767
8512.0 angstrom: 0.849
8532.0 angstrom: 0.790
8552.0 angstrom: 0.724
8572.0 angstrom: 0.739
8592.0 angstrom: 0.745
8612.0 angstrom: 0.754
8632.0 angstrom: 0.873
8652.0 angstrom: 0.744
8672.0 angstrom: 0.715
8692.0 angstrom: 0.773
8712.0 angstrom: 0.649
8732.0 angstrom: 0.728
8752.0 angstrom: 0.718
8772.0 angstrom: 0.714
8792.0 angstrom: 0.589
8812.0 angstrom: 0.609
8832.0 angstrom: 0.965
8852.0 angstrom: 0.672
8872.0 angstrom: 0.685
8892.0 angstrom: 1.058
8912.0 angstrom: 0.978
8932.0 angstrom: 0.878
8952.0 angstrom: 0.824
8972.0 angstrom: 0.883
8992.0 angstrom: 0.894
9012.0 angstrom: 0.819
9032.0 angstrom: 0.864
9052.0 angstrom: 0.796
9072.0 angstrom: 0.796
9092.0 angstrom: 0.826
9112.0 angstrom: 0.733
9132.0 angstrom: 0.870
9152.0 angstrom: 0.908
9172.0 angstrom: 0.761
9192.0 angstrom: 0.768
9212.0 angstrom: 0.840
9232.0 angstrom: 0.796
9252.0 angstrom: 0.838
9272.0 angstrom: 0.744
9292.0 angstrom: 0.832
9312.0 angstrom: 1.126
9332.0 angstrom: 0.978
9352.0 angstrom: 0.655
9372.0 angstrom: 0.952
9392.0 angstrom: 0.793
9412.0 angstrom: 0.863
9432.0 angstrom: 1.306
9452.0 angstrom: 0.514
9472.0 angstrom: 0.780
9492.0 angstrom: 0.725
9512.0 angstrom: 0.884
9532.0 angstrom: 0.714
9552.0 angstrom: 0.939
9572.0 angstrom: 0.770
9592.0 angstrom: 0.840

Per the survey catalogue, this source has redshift 0.698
